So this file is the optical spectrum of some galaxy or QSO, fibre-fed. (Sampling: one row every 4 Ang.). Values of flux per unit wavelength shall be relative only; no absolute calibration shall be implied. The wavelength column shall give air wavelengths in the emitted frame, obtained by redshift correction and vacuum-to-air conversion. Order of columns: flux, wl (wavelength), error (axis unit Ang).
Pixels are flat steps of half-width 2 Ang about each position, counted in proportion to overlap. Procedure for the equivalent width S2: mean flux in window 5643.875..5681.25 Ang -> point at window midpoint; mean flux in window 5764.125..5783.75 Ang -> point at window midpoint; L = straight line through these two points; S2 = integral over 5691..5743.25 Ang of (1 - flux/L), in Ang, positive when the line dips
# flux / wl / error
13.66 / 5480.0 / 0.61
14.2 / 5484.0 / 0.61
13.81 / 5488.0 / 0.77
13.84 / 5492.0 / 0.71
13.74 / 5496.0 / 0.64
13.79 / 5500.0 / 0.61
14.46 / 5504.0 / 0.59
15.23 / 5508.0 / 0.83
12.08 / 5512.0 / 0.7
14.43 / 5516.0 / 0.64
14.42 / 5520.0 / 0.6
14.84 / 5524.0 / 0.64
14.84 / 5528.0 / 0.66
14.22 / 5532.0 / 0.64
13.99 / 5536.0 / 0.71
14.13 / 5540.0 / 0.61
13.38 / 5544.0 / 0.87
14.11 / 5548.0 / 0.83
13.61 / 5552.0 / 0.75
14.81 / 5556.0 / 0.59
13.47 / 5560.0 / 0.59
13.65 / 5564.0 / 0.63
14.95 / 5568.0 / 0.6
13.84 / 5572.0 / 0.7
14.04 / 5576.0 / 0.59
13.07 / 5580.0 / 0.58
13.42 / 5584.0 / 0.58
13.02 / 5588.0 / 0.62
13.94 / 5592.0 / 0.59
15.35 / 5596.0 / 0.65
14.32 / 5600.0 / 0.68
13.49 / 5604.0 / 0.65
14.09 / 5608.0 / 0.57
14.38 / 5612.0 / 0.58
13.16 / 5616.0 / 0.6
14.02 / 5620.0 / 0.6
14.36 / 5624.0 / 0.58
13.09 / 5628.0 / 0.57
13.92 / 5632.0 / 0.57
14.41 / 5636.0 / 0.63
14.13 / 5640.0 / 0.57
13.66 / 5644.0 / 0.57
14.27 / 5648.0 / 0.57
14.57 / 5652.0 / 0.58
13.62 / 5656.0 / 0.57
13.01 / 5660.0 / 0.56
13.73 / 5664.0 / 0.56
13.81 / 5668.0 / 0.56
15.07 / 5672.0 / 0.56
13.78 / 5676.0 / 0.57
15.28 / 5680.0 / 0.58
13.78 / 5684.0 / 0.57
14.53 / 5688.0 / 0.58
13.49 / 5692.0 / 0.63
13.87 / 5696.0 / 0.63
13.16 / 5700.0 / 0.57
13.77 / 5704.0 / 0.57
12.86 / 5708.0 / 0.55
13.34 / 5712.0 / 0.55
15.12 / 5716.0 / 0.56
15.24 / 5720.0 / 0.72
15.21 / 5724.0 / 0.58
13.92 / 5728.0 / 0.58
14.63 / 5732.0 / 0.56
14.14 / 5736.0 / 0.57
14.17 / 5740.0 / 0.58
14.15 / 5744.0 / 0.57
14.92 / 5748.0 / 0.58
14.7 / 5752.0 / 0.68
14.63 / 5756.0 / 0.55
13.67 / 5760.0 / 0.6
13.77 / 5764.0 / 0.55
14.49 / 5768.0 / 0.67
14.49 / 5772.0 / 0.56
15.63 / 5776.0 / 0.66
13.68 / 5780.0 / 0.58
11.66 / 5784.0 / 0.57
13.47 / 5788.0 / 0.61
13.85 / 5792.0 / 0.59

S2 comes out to 0.3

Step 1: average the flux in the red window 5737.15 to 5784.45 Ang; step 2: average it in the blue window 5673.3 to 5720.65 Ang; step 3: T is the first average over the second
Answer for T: 1.02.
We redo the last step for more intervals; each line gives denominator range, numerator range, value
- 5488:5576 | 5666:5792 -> 1.00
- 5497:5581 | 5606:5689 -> 1.00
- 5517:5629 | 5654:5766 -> 1.01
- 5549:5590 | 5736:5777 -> 1.05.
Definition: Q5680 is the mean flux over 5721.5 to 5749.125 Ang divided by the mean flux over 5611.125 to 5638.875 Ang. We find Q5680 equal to 1.0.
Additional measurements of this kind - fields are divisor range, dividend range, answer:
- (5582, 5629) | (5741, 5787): 1.02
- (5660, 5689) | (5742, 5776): 1.02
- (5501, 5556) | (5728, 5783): 1.01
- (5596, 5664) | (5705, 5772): 1.03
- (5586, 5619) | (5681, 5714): 0.98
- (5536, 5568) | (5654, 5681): 1.00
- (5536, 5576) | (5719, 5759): 1.04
